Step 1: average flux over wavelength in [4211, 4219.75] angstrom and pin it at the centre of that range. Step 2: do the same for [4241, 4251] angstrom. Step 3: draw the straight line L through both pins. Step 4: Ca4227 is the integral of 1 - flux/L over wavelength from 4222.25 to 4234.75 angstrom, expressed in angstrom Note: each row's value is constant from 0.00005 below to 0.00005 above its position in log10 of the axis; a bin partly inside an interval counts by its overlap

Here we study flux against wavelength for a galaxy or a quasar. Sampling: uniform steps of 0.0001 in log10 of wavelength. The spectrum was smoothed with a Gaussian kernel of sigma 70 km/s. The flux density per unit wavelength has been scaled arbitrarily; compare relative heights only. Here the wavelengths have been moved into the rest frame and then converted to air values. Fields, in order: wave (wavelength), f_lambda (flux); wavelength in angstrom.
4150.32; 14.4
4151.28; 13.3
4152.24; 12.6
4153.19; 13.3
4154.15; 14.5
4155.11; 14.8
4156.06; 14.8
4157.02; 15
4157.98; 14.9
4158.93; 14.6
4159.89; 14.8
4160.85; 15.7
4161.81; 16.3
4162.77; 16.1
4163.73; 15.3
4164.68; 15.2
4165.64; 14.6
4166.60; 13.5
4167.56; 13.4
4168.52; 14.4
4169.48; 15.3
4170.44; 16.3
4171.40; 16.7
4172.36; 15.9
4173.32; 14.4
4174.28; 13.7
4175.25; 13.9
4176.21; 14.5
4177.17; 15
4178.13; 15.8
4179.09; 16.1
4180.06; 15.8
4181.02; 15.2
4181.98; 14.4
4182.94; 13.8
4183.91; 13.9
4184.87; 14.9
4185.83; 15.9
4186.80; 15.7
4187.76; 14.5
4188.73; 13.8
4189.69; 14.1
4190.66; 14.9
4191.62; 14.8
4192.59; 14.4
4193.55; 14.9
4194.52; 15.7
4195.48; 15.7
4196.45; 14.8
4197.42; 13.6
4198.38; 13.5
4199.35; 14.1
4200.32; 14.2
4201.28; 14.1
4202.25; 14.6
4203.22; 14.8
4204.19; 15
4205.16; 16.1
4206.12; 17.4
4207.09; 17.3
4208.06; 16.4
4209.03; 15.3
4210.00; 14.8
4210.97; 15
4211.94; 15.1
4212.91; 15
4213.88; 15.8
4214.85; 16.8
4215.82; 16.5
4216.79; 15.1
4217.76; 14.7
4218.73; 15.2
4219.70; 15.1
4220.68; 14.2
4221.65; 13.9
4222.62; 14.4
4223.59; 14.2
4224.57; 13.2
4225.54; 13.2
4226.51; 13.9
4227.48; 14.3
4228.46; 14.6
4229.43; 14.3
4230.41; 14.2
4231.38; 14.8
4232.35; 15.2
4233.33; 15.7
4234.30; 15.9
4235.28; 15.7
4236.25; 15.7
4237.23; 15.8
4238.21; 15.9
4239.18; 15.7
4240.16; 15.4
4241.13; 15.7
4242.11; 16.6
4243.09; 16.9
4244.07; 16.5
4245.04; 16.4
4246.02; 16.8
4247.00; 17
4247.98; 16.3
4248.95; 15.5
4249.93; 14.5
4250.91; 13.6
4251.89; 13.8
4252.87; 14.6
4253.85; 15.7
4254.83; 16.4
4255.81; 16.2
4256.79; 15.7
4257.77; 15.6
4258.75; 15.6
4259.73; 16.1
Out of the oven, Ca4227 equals 1.0 angstrom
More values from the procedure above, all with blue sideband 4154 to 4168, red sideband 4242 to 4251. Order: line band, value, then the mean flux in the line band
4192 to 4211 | 0.5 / 15.1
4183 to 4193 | 0.4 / 14.6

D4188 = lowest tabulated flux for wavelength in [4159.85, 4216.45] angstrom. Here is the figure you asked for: 13.4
